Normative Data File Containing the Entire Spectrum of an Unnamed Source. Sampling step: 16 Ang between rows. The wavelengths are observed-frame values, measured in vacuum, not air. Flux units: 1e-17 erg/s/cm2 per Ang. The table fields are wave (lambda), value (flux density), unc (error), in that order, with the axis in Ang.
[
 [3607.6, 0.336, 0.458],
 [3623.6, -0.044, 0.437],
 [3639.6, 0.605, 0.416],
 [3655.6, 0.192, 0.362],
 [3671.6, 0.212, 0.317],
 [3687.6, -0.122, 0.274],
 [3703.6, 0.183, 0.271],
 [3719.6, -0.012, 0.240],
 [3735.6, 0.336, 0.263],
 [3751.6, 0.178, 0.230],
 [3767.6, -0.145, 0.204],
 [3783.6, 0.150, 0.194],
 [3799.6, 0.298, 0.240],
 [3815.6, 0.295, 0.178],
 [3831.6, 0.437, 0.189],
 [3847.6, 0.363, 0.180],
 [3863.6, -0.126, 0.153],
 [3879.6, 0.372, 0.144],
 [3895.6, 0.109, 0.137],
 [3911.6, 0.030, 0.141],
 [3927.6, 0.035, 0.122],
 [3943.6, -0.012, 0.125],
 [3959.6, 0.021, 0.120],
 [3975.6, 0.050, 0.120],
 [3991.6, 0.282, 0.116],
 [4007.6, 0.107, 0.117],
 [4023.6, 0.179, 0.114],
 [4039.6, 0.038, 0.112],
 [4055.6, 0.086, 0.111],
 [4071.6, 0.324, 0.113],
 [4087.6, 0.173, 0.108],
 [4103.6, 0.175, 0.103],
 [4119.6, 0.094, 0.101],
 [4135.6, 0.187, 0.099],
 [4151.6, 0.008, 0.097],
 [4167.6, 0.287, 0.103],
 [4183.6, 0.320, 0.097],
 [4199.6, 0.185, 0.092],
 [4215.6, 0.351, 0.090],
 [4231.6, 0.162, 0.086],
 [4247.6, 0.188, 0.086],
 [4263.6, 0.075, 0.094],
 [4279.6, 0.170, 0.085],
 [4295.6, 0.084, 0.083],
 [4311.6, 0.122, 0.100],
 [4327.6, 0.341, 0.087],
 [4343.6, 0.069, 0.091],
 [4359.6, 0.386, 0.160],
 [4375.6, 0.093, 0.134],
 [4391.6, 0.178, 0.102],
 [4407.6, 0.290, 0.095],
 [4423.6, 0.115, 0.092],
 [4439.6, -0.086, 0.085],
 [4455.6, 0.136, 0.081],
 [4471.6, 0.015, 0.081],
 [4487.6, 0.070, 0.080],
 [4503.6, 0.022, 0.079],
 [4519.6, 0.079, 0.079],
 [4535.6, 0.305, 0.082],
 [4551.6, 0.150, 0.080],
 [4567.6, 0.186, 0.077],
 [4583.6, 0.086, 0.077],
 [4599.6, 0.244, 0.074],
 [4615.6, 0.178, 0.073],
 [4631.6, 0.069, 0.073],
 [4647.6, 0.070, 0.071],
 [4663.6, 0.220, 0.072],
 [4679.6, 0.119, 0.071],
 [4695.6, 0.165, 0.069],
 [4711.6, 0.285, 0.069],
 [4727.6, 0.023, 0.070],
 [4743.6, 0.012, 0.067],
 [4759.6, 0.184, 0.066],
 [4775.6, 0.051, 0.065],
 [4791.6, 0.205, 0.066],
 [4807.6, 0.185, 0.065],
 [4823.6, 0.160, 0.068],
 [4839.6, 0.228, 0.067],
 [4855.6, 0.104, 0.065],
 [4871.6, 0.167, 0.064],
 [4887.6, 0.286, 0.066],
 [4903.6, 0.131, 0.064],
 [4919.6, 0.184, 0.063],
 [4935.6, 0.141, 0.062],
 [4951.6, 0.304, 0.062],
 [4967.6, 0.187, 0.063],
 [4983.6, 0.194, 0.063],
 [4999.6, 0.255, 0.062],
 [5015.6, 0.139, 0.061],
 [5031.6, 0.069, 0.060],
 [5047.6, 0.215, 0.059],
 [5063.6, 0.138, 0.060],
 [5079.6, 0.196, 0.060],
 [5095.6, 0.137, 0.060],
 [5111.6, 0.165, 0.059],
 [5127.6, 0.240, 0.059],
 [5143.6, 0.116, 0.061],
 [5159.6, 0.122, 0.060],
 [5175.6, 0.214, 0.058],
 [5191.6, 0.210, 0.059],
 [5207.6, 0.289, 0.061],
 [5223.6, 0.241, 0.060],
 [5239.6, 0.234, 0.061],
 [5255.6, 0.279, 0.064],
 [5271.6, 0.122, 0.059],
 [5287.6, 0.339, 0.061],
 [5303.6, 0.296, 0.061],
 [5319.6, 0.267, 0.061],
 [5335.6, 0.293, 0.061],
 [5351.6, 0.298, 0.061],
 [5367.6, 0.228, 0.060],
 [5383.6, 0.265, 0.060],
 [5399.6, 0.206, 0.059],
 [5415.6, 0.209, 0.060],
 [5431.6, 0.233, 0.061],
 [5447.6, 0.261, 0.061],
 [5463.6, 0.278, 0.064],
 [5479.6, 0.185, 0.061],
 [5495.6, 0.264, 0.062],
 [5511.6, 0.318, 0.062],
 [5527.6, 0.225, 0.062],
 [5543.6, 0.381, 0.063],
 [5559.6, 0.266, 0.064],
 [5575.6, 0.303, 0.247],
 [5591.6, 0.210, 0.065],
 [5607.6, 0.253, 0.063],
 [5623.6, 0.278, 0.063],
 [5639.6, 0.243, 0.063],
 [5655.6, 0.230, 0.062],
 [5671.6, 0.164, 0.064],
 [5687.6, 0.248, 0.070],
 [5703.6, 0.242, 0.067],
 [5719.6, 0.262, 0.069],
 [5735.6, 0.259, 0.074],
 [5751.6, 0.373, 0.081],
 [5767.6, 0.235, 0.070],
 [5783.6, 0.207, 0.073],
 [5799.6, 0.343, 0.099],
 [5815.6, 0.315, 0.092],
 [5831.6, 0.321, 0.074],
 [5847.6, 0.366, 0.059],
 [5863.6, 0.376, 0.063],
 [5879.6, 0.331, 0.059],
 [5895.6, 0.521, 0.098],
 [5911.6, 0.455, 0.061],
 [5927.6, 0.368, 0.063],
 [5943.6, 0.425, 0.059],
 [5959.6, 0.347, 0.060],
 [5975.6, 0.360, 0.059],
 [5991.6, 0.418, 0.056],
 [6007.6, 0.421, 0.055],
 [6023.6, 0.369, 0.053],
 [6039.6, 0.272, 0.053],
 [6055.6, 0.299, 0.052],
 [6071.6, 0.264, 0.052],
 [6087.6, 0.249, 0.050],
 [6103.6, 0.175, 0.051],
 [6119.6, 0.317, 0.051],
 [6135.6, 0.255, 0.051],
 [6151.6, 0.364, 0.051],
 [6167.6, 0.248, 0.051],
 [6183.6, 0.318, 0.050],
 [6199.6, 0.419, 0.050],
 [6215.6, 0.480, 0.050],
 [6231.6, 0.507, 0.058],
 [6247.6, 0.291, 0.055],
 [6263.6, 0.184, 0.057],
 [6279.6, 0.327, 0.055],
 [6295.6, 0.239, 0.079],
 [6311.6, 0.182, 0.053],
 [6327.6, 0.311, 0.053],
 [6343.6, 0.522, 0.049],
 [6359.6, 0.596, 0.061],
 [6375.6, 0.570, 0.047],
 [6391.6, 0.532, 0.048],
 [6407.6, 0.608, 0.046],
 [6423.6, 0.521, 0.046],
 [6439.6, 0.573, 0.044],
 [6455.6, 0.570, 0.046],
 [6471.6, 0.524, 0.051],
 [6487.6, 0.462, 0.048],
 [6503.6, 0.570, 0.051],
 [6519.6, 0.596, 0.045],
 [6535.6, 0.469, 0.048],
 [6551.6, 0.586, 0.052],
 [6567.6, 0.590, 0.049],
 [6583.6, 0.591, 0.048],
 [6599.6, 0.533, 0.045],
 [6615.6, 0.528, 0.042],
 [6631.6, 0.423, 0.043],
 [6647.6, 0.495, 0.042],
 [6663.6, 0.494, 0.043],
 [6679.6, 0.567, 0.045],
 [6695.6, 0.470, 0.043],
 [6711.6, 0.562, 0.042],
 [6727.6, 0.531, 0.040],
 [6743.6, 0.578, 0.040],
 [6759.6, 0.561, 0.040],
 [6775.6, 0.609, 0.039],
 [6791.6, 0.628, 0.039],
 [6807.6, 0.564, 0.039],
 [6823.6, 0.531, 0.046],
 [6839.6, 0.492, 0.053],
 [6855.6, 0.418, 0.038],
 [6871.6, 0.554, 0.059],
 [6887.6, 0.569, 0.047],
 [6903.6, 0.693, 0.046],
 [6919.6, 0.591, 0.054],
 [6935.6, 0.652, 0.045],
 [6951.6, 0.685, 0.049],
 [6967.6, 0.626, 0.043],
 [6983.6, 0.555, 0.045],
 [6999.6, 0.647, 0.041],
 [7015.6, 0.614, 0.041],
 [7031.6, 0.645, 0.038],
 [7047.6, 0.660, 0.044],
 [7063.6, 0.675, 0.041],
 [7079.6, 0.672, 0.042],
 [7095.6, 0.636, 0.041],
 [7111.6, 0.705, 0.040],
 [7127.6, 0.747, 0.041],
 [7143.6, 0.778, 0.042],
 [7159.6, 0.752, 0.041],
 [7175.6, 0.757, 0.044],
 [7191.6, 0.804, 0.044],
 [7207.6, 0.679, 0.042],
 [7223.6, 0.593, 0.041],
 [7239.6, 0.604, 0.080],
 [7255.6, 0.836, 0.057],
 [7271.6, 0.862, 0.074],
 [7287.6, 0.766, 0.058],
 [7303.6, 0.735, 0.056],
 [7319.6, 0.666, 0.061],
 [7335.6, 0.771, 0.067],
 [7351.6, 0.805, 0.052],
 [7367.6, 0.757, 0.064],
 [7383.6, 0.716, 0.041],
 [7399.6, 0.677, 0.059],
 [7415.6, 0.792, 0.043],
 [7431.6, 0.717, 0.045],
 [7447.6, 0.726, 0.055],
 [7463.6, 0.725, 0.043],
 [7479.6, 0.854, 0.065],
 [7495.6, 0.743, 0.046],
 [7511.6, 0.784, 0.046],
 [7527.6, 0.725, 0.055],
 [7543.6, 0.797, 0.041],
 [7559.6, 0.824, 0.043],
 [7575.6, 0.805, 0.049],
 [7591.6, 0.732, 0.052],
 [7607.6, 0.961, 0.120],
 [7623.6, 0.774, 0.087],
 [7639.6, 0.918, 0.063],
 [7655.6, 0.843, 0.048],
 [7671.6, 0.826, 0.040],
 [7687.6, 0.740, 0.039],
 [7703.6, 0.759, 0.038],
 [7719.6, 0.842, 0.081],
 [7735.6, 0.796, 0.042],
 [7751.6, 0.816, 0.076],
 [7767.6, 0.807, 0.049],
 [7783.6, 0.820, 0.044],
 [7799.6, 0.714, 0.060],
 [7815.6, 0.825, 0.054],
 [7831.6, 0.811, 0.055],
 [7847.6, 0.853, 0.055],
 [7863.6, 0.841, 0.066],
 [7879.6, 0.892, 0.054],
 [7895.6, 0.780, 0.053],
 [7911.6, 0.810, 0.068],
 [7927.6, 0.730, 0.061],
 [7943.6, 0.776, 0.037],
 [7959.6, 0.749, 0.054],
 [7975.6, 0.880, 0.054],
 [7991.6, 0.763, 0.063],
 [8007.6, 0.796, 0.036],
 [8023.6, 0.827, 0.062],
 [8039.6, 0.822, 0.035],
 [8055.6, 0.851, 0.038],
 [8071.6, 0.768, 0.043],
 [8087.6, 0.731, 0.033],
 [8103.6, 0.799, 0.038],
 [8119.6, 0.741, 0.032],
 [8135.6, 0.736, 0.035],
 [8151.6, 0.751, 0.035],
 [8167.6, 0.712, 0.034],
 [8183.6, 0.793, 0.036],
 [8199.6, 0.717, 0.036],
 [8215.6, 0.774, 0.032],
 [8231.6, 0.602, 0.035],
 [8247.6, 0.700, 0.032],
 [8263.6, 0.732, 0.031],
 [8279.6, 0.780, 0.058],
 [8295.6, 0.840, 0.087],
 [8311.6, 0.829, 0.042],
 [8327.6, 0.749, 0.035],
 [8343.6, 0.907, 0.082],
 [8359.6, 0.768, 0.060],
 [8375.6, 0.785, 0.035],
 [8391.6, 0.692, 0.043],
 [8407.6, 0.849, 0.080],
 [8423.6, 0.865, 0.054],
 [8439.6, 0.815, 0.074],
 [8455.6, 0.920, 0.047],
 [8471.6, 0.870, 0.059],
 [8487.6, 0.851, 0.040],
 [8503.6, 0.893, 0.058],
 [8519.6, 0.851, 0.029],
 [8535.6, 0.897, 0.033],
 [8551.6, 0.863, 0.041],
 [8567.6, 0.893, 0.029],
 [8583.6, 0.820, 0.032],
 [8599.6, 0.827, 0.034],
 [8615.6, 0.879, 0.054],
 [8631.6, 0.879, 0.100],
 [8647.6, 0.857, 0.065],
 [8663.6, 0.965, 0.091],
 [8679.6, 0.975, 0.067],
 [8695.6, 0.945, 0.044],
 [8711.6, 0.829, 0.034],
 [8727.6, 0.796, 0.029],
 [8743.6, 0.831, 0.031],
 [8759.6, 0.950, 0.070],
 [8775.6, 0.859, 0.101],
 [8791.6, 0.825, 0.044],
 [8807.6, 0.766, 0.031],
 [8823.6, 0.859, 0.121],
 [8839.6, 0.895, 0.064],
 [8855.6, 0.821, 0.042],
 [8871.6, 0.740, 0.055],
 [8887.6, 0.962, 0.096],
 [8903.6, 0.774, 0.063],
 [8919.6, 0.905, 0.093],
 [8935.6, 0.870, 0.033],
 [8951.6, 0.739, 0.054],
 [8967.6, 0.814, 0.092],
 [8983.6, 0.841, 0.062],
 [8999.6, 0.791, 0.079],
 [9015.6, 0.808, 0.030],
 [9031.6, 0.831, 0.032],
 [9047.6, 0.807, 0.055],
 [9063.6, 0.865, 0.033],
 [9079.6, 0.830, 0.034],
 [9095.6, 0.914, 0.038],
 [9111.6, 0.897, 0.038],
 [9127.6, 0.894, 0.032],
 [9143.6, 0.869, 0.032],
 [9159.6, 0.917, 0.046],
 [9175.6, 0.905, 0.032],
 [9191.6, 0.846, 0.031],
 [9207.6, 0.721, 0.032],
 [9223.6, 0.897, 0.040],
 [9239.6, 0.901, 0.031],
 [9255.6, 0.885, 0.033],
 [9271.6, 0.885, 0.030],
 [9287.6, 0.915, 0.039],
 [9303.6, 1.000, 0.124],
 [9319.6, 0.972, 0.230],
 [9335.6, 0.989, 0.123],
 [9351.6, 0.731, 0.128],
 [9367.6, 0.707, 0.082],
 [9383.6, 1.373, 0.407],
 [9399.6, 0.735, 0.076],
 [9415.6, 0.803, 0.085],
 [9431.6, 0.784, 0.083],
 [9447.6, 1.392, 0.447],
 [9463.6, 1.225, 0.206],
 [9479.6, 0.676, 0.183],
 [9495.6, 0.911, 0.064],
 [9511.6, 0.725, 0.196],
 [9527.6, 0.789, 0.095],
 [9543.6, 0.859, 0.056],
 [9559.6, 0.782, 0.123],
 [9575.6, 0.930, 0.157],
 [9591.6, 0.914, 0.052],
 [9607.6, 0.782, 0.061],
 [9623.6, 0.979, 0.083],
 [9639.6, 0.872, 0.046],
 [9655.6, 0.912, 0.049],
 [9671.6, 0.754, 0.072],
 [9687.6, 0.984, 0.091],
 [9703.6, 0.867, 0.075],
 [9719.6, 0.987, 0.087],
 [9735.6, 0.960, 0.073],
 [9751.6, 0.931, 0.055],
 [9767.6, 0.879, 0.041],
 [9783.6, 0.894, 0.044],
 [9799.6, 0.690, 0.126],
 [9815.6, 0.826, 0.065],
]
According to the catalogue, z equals 0.592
